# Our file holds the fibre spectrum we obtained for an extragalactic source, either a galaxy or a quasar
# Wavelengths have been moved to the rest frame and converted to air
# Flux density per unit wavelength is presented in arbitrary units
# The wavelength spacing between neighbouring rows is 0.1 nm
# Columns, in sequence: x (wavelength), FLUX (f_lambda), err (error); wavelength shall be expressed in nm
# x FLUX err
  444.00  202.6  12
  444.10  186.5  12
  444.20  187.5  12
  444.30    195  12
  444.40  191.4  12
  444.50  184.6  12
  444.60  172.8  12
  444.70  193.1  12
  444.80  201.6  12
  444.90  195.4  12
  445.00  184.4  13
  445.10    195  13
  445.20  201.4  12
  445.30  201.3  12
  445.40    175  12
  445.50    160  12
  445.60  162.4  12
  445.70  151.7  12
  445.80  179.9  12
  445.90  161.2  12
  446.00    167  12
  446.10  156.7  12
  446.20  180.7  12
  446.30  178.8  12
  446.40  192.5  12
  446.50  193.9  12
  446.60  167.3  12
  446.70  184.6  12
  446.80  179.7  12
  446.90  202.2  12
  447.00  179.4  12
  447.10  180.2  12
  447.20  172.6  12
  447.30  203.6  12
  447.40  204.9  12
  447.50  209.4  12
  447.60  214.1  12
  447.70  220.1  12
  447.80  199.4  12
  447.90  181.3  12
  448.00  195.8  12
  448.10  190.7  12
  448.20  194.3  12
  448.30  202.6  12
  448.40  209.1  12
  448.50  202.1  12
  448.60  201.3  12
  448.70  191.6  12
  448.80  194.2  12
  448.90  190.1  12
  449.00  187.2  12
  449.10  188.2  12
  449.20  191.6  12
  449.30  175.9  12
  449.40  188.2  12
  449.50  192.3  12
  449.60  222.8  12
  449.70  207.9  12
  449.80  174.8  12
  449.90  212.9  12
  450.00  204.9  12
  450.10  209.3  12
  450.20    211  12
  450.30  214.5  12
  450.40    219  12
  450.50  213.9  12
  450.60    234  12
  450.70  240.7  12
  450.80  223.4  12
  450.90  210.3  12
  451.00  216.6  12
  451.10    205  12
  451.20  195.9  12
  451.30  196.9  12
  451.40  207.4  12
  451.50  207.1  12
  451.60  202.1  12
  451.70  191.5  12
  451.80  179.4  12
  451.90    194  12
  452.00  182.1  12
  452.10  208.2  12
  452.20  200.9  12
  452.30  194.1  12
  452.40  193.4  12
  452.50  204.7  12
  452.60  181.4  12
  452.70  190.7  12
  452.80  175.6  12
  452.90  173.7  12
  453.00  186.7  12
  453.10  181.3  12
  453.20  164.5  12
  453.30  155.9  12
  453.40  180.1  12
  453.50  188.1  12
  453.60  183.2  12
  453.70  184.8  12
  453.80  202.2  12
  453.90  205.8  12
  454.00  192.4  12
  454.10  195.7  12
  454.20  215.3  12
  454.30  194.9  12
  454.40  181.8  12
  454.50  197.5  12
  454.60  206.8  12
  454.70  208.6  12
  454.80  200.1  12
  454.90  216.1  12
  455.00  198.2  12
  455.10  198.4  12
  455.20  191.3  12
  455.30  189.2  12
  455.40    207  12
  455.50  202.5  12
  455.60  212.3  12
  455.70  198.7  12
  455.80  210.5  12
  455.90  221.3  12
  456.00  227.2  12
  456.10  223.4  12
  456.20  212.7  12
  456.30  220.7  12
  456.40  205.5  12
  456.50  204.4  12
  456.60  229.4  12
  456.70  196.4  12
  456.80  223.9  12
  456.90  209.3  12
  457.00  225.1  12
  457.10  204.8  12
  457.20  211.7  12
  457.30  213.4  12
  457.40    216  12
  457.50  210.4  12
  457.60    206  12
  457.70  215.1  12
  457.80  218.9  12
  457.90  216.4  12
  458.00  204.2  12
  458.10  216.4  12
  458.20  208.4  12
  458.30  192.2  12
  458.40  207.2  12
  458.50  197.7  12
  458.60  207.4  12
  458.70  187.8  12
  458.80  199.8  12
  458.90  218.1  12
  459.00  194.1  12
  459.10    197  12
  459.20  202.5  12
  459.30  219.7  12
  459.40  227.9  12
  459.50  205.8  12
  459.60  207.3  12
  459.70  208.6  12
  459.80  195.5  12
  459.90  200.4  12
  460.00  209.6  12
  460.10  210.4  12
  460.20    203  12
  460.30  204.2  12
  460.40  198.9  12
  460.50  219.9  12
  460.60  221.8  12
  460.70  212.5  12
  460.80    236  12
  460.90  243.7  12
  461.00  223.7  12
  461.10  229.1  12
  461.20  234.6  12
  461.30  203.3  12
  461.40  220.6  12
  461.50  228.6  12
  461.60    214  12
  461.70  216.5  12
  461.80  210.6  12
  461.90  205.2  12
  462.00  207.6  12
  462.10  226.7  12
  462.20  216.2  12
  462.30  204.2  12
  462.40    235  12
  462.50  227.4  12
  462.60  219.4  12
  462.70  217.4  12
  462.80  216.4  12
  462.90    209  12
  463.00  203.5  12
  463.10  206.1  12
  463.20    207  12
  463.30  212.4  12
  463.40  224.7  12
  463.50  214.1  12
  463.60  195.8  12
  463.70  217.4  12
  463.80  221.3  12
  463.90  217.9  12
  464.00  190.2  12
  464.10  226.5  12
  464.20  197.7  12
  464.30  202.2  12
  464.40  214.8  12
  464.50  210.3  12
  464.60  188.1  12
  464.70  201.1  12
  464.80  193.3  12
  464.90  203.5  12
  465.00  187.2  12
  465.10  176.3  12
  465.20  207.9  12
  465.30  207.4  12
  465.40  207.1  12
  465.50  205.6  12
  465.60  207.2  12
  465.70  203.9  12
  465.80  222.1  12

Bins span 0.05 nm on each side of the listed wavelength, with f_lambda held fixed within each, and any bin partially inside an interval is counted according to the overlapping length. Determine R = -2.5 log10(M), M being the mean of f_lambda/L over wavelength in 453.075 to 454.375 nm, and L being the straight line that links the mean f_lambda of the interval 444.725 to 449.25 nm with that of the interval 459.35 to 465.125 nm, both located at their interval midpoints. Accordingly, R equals 0.06 mag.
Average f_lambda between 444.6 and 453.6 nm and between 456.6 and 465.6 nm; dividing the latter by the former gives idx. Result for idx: 1.09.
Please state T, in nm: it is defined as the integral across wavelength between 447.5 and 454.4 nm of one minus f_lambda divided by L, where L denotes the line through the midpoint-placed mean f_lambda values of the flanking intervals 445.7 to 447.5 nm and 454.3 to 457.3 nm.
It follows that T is -0.14 nm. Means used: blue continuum 181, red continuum 208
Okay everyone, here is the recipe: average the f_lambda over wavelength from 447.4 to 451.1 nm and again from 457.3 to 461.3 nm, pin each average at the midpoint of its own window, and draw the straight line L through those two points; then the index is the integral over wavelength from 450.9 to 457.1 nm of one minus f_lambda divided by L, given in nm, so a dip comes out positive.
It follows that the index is 0.24 nm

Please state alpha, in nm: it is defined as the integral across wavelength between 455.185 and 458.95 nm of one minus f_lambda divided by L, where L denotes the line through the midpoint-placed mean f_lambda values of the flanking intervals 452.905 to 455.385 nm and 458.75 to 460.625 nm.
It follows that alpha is -0.18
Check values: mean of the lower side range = 192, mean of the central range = 210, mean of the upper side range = 207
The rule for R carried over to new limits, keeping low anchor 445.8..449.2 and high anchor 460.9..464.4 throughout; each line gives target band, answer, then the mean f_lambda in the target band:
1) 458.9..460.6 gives 0.016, 207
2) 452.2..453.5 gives 0.092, 183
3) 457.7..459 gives 0.010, 206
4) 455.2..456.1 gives -0.026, 208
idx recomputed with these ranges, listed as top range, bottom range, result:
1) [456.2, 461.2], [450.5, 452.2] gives 1.03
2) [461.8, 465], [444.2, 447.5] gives 1.15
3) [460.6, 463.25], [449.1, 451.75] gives 1.06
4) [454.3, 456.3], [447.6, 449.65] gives 1.05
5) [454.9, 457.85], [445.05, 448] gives 1.14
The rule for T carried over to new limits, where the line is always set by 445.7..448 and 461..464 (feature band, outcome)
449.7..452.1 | -0.157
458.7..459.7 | 0.011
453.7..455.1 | -0.001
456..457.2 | -0.059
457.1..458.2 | -0.031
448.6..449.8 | -0.016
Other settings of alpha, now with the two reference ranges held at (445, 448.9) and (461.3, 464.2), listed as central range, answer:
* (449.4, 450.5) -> -0.077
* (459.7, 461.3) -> -0.039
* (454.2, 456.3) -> -0.040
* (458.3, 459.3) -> 0.028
